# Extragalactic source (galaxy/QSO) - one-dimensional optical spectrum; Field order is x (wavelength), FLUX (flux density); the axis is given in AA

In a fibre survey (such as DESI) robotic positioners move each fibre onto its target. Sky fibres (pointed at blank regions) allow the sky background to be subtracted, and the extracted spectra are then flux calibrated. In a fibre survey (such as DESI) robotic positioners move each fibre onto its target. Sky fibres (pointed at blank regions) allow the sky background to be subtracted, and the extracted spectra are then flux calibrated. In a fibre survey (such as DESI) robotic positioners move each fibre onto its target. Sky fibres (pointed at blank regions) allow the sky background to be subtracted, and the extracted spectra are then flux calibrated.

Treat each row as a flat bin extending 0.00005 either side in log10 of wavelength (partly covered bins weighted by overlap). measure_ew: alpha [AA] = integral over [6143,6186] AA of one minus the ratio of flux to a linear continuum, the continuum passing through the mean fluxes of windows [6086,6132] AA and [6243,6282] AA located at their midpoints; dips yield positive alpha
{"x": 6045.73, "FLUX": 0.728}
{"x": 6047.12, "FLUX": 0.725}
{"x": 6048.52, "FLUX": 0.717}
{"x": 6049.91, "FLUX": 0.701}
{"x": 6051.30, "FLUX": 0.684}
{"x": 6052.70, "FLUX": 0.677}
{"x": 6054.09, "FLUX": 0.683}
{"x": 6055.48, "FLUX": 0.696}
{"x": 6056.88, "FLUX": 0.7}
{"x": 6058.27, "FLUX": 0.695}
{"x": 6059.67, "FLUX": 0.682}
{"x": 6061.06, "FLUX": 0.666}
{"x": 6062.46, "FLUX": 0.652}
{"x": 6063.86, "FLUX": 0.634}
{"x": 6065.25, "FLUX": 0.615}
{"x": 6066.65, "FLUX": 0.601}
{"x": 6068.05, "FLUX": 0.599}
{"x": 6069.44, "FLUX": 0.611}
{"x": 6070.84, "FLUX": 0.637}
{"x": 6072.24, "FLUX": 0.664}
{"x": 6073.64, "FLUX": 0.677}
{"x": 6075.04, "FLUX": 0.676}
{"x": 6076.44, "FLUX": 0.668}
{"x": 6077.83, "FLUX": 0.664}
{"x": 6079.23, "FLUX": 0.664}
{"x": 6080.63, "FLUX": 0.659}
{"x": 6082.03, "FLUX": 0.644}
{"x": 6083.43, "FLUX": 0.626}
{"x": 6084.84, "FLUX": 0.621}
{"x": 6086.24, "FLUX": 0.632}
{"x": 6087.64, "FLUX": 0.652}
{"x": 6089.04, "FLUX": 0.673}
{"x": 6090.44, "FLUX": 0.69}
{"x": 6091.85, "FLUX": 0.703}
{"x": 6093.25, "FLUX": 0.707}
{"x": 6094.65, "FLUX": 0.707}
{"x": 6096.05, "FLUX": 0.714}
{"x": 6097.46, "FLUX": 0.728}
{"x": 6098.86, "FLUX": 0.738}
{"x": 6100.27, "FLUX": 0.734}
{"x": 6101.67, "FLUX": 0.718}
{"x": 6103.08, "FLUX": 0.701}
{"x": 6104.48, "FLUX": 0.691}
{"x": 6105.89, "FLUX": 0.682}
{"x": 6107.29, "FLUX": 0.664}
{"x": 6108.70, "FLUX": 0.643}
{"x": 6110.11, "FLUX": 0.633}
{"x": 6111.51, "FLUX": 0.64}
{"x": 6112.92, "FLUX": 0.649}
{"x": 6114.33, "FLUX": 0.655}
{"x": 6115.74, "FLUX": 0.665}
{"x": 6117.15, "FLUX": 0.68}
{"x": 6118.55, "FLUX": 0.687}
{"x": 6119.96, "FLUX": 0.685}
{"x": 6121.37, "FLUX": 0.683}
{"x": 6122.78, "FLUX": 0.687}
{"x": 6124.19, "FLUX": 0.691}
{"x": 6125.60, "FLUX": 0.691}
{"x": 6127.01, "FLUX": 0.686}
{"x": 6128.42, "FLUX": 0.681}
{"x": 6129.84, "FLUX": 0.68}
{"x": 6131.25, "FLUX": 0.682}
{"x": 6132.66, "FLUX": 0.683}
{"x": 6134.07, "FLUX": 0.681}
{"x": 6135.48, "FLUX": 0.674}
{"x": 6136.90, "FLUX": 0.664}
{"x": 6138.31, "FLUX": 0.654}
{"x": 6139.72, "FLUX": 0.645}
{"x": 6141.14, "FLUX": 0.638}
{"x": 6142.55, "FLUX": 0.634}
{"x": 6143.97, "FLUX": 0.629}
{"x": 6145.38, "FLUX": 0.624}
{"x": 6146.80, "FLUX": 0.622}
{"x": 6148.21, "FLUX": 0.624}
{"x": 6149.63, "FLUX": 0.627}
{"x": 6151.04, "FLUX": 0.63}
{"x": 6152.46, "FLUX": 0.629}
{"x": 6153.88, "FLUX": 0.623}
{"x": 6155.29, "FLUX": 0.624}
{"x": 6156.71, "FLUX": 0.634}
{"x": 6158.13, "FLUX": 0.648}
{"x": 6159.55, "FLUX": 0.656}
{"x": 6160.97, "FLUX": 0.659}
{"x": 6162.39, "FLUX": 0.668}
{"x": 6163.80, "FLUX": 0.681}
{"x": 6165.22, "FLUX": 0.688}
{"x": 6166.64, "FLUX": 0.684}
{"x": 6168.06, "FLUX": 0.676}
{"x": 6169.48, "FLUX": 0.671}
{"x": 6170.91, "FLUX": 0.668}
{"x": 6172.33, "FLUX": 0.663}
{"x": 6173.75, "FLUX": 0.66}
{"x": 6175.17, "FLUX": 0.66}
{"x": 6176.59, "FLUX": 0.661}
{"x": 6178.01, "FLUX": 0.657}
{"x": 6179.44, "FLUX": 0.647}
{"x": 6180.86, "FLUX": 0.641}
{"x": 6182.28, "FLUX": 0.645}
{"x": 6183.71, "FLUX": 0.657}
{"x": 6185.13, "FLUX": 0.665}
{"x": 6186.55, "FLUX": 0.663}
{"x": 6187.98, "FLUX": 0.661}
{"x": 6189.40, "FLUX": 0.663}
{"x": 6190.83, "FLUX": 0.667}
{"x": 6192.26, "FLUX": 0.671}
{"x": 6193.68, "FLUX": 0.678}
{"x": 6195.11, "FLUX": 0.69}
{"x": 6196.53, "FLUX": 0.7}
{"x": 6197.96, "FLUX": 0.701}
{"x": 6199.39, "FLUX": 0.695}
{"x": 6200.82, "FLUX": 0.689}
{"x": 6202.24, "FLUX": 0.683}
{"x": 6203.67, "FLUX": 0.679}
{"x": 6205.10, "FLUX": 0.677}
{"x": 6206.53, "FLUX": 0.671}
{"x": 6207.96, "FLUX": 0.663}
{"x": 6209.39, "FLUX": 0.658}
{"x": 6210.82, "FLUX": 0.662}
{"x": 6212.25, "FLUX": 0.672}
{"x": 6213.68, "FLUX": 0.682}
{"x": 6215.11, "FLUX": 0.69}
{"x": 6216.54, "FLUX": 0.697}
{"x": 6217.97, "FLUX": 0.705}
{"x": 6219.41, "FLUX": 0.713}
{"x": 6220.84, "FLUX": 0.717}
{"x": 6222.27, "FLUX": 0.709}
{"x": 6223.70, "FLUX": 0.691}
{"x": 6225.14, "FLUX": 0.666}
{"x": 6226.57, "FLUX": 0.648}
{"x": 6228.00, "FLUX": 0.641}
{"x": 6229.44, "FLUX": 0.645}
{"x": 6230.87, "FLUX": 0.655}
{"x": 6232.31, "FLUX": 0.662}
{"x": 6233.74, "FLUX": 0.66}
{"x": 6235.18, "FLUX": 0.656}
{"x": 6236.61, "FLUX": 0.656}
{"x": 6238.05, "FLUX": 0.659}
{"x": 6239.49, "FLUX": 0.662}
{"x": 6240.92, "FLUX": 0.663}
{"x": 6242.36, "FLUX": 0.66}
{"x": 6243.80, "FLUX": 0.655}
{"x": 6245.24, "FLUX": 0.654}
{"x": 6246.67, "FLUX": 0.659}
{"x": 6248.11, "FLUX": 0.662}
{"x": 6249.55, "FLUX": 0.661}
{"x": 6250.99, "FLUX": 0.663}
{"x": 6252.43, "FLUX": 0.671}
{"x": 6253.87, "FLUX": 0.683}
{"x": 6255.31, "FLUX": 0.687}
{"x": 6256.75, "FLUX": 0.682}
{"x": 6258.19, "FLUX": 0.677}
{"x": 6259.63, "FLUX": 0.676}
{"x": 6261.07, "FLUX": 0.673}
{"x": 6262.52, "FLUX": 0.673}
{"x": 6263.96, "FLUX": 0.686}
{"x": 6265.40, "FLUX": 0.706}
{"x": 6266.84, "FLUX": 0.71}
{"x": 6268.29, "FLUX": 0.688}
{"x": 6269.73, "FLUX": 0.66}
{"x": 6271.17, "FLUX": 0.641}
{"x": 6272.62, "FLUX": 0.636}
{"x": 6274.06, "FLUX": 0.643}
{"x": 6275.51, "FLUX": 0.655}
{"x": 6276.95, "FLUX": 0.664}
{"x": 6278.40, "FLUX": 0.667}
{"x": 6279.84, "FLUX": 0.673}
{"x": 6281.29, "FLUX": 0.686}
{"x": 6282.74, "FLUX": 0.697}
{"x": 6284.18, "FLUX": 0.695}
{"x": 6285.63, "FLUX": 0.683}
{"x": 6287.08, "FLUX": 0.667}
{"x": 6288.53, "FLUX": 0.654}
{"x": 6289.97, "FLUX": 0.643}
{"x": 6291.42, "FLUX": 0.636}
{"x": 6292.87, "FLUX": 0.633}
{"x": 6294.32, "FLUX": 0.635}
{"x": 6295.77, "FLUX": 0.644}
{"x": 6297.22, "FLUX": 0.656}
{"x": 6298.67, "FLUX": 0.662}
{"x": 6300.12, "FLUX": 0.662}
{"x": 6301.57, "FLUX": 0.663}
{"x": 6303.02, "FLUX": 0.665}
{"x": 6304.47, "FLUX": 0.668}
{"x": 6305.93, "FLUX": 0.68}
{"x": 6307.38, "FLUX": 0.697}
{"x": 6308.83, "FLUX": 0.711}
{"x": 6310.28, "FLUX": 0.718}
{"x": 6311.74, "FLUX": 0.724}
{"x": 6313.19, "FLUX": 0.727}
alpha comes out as 1.8 AA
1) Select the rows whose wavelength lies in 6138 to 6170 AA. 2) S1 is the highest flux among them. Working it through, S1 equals 0.688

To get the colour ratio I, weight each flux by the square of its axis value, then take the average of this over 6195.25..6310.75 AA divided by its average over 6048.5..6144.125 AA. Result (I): 1.05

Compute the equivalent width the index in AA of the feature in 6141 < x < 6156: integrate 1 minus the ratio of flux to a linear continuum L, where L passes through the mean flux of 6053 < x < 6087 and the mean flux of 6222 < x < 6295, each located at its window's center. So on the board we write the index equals 0.7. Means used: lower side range 0.653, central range 0.627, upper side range 0.666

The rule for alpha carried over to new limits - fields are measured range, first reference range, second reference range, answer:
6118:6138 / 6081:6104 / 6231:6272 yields 0.0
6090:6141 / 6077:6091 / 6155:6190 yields -2.1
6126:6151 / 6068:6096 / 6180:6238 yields 0.5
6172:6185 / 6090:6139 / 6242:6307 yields 0.4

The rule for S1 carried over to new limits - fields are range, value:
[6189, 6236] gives 0.717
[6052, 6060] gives 0.7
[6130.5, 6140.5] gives 0.683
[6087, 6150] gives 0.738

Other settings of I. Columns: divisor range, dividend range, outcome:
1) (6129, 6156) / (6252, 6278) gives 1.08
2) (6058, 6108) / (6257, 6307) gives 1.06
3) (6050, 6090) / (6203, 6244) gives 1.08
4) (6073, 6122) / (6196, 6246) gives 1.04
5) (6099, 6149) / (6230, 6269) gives 1.04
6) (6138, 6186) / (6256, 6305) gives 1.07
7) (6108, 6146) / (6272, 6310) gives 1.06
